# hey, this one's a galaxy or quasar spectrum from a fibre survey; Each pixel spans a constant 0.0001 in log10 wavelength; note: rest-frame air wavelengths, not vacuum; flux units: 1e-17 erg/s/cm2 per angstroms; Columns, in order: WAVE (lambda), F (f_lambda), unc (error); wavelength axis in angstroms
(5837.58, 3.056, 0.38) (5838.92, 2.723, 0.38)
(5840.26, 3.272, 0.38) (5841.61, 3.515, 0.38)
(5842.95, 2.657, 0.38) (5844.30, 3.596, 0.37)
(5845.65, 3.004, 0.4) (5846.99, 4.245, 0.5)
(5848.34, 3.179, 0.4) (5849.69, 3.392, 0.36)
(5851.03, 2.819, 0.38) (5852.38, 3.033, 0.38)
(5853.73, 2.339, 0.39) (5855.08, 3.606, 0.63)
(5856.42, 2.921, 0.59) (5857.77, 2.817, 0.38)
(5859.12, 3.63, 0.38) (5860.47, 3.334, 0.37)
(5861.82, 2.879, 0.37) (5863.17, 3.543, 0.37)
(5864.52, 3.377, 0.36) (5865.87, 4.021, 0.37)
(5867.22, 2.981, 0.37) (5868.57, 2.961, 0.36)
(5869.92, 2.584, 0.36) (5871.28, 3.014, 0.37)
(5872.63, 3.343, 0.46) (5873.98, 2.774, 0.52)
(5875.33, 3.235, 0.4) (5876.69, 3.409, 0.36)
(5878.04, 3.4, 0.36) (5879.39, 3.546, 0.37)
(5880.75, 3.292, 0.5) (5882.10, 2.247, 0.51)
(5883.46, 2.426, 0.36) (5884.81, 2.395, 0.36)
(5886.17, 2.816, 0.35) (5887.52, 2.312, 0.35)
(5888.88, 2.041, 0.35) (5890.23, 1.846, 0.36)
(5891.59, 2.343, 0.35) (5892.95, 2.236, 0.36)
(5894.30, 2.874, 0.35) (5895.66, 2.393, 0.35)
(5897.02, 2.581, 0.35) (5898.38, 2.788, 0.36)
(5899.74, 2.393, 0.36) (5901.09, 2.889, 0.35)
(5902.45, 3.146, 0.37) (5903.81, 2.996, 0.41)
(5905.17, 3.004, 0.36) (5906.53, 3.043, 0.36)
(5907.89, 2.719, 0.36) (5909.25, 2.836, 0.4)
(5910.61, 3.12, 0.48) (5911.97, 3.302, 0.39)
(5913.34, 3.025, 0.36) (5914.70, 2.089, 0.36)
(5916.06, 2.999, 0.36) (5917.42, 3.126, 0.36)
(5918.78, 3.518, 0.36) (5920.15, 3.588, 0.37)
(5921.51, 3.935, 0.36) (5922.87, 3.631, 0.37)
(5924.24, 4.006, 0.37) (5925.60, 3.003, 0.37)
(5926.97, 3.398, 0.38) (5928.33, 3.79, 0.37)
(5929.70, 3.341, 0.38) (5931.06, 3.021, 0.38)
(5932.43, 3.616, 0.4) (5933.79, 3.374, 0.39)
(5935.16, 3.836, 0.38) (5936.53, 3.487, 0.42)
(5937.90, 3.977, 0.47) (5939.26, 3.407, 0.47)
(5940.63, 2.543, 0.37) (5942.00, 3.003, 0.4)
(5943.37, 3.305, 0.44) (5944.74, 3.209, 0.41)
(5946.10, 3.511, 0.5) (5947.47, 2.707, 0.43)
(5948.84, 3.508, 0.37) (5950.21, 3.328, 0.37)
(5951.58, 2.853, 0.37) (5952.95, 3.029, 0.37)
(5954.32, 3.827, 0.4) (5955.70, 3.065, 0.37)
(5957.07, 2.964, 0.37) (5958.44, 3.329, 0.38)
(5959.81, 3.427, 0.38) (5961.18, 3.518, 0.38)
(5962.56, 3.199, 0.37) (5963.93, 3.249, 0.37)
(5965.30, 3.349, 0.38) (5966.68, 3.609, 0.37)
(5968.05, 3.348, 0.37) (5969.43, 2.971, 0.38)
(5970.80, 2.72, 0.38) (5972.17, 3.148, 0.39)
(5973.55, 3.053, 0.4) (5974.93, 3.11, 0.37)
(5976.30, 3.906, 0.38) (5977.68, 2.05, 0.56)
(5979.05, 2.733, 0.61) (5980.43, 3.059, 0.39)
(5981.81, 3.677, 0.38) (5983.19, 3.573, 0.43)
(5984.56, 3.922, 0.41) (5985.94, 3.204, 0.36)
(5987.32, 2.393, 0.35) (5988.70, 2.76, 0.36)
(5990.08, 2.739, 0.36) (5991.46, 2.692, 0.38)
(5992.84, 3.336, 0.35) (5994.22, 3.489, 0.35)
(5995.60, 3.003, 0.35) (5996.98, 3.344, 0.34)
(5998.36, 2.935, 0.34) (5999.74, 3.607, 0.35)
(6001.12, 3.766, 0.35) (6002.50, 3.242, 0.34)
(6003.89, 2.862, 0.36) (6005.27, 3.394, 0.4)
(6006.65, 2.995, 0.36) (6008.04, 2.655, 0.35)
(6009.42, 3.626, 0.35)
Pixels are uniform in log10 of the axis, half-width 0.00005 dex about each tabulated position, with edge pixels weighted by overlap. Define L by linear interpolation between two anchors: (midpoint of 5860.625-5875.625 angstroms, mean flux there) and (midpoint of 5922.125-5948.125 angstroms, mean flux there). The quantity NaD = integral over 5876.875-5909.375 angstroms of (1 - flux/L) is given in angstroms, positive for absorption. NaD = 5.4 angstroms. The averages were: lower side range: 3.16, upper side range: 3.38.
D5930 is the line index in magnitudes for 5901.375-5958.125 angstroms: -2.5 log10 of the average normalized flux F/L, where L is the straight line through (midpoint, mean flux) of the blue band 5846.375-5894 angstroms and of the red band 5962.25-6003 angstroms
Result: -0.06 mag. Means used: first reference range 2.98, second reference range 3.17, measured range 3.25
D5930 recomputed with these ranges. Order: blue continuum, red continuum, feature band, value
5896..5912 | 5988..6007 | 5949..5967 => -0.085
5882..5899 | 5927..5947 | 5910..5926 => -0.102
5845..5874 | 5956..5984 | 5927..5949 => -0.051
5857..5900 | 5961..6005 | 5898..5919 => 0.012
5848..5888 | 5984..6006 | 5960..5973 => -0.034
